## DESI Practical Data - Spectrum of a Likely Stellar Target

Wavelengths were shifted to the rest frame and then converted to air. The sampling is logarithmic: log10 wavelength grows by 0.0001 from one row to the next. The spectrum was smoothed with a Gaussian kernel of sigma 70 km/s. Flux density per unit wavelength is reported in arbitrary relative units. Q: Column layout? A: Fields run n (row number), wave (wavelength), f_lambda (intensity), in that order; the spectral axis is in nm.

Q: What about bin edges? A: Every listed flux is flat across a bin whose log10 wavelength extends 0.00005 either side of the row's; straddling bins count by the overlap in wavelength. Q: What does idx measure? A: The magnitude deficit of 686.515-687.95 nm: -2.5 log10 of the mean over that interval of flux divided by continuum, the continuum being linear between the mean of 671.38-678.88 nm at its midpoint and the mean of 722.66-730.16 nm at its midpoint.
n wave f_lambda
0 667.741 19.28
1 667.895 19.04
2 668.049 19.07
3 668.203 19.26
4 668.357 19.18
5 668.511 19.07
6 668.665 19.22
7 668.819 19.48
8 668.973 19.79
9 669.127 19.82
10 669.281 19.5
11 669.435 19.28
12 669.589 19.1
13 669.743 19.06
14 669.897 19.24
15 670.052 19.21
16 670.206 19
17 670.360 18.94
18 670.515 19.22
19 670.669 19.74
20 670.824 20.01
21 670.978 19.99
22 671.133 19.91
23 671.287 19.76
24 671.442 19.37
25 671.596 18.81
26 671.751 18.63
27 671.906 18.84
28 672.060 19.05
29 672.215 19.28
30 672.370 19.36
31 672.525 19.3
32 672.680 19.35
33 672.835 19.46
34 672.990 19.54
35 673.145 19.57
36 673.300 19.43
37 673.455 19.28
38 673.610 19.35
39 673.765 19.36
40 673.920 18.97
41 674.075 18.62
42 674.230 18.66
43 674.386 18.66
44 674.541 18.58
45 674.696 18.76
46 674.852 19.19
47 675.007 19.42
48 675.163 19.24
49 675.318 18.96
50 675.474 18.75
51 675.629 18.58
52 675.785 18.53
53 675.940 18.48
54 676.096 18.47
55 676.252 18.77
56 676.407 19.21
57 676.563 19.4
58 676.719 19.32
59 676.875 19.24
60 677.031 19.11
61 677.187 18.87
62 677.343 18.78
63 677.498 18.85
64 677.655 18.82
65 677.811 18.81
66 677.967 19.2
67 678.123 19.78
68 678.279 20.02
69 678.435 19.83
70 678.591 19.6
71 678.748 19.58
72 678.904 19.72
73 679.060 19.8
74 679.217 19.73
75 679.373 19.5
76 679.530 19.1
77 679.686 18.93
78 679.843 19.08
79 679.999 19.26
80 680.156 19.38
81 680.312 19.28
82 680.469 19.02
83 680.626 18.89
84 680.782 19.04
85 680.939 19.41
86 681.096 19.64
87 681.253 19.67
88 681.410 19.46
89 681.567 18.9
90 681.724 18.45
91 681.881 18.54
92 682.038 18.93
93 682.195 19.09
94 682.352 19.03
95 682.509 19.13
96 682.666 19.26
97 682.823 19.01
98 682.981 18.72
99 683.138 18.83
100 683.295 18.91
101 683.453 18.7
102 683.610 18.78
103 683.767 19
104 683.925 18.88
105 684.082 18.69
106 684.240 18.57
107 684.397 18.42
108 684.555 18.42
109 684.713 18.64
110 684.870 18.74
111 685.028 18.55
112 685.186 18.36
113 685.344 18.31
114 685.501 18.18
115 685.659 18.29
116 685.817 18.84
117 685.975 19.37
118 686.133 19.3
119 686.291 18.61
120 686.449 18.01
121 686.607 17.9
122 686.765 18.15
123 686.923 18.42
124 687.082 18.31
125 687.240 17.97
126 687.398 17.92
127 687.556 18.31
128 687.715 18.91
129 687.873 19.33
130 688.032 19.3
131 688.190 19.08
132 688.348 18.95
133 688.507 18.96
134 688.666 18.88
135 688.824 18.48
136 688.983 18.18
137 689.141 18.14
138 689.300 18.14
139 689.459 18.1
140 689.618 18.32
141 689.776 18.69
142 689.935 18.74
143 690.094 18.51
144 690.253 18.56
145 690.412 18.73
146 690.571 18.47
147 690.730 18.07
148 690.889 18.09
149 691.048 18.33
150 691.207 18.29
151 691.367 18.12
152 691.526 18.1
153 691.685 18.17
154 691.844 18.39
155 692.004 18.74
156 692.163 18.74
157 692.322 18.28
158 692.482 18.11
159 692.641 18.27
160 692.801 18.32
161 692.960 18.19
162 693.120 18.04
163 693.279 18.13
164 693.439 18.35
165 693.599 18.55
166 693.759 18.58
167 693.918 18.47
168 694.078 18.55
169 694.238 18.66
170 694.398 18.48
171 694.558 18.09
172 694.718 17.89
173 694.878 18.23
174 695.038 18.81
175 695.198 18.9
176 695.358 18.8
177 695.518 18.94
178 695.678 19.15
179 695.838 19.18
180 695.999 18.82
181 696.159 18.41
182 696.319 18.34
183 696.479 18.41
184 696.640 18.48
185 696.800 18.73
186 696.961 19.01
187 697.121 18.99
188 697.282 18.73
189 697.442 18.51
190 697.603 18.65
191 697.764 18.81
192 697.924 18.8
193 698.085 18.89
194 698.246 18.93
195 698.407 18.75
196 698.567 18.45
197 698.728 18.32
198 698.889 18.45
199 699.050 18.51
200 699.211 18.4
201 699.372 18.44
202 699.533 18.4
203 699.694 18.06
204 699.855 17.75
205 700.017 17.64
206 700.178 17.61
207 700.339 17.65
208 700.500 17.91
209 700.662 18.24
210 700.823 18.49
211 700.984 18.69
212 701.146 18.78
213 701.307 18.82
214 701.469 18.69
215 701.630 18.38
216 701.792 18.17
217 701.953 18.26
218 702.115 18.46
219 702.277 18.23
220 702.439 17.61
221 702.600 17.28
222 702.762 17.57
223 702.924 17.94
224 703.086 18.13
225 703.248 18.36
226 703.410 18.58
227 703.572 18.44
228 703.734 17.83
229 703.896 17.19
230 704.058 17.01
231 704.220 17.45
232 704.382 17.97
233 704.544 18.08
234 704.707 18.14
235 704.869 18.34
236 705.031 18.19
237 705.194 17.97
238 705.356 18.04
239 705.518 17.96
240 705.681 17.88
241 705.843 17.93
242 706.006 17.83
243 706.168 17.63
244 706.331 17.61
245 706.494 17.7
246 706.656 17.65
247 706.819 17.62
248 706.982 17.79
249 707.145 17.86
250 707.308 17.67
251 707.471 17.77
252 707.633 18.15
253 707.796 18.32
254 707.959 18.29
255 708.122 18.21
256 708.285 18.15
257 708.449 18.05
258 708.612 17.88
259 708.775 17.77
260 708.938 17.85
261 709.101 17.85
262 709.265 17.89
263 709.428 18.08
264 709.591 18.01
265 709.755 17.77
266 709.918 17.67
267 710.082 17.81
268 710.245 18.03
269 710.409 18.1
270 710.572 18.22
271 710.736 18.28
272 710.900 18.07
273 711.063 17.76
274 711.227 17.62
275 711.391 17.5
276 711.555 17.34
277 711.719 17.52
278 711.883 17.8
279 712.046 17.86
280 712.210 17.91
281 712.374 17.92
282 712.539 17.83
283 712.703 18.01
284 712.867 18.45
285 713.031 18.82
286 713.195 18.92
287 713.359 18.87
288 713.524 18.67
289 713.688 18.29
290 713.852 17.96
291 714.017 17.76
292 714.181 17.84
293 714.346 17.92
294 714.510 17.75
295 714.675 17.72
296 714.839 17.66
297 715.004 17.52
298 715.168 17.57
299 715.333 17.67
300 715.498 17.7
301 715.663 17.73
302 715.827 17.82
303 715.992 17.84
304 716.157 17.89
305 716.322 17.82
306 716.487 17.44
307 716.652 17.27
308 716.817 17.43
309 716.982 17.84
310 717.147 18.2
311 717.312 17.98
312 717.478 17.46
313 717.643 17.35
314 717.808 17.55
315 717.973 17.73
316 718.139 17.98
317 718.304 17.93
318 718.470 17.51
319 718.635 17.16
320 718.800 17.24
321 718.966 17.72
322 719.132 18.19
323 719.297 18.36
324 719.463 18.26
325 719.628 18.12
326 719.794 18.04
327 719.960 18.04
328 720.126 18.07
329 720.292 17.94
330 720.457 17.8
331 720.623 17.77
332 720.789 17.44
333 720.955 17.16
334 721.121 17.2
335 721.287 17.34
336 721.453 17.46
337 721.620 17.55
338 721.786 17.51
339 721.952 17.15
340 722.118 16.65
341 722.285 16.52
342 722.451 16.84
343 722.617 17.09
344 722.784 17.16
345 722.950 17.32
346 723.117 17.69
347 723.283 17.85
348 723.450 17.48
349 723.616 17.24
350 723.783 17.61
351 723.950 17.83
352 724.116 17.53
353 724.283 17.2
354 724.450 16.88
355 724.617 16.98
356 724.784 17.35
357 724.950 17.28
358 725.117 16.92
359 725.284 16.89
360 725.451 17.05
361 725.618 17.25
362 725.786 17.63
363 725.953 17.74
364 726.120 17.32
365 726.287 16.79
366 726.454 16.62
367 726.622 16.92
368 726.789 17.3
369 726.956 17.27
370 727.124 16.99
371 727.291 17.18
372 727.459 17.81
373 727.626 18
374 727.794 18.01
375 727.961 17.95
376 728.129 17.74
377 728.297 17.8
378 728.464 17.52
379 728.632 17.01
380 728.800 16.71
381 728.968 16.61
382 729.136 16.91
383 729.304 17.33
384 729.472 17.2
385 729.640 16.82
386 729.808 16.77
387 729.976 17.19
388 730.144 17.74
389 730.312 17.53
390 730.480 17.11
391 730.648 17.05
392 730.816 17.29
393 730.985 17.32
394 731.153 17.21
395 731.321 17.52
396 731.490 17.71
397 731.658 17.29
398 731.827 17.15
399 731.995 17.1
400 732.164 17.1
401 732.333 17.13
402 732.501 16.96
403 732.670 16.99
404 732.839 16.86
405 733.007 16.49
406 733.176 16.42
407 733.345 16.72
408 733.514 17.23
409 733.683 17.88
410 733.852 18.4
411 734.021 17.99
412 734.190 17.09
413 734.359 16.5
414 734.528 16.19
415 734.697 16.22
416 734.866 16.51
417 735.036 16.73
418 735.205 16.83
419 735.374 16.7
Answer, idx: 0.02 mag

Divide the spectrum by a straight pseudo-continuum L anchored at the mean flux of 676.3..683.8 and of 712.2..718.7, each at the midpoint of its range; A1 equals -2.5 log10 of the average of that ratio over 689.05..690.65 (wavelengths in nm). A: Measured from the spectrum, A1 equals 0.02 mag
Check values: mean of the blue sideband 19.2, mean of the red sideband 17.9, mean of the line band 18.4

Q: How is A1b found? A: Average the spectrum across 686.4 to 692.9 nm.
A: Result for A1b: 18.4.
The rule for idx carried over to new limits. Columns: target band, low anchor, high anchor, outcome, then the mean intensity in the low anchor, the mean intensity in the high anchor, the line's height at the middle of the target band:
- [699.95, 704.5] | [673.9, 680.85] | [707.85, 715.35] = 0.01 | 19.1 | 18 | 18.3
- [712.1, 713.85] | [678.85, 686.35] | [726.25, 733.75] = -0.03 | 19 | 17.2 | 17.8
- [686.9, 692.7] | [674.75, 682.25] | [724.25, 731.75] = 0.02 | 19.2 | 17.3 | 18.7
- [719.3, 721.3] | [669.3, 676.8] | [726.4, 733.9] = -0.01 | 19.1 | 17.2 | 17.6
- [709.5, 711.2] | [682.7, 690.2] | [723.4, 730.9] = -0.01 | 18.6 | 17.3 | 17.8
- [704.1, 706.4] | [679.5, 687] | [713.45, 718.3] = 0.01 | 18.8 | 17.8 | 18.1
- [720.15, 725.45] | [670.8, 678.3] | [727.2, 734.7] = 0.01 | 19.1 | 17.2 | 17.5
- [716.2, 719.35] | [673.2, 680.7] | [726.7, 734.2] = 0.00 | 19.1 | 17.3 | 17.7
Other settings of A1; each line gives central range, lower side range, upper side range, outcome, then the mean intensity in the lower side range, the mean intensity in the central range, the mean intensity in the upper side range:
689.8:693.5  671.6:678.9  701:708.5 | 0.01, 19.1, 18.3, 18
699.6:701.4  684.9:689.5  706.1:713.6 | 0.00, 18.5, 18.2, 18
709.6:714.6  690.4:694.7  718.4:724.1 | -0.01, 18.3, 18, 17.5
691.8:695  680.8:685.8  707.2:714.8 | 0.01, 18.8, 18.4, 18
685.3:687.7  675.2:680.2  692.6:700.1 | 0.03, 19.2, 18.4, 18.5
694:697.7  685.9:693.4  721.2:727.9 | -0.02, 18.4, 18.6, 17.3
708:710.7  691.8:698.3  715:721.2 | 0.01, 18.6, 18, 17.7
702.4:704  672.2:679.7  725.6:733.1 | 0.02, 19.2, 17.9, 17.2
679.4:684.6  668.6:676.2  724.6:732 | -0.01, 19.2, 19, 17.3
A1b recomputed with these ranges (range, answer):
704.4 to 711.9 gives 17.9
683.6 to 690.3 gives 18.6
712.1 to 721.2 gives 17.9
